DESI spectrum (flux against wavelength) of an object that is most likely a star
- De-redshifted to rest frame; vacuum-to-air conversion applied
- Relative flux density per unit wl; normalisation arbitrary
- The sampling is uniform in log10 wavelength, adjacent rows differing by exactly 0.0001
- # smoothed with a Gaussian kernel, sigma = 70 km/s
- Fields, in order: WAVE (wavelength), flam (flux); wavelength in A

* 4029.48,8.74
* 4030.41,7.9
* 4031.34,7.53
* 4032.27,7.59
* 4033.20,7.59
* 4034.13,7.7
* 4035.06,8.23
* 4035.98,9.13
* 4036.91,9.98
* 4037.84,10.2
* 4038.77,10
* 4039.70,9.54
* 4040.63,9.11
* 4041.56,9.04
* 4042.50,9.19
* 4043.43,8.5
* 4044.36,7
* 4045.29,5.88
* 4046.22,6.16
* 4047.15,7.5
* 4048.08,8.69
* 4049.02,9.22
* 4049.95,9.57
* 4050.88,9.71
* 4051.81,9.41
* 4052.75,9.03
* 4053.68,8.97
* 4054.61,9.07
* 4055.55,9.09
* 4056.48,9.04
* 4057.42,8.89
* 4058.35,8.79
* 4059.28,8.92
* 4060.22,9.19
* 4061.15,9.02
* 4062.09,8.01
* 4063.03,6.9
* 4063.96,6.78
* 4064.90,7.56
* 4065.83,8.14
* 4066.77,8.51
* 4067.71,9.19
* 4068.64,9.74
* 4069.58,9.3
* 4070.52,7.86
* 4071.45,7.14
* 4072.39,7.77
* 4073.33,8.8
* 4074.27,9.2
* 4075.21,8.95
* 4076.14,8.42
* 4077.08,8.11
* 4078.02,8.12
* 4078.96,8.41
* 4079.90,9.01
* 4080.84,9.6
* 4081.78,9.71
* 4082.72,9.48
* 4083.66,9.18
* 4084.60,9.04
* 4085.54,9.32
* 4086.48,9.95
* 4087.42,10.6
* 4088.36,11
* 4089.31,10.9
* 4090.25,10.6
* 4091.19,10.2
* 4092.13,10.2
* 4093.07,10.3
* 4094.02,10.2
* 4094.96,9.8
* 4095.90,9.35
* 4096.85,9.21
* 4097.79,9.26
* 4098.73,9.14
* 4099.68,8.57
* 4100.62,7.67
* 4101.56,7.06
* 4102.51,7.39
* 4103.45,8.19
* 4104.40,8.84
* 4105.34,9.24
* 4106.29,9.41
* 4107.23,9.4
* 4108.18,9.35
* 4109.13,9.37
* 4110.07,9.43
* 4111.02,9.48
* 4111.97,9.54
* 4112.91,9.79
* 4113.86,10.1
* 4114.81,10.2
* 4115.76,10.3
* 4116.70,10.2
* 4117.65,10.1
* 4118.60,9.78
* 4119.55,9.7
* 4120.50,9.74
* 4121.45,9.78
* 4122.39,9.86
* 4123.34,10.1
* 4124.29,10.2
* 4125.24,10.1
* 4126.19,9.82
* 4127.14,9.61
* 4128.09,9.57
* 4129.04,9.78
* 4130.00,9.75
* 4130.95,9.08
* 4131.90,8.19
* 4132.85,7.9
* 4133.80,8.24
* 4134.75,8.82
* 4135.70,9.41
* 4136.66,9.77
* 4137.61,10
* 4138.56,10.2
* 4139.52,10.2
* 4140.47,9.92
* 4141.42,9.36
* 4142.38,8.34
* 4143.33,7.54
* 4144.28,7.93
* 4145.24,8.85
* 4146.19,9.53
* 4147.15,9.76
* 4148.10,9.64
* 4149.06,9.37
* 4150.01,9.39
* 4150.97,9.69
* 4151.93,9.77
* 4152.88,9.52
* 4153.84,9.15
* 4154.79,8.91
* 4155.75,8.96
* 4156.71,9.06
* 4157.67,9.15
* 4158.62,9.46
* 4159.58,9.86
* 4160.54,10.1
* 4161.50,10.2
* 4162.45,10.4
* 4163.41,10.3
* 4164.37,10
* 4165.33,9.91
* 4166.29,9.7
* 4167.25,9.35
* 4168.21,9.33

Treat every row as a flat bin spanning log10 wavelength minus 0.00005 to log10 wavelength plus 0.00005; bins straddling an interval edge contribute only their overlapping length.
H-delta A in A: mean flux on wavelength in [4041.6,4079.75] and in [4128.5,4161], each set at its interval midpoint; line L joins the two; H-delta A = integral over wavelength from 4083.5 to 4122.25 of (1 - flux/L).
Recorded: -3.0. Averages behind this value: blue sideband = 8.45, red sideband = 9.25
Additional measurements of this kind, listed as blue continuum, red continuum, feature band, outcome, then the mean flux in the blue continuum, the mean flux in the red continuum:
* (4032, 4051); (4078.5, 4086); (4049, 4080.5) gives 1.0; 8.54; 9.22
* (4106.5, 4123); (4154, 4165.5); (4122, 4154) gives 1.2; 9.77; 9.67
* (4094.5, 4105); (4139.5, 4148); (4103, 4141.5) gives -3.3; 8.6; 9.02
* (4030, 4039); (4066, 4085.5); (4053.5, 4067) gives 0.4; 8.55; 8.78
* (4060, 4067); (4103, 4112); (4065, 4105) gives -2.4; 7.95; 9.2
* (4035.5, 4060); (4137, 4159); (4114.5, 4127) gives -1.1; 8.84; 9.3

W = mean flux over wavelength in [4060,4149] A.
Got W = 9.21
